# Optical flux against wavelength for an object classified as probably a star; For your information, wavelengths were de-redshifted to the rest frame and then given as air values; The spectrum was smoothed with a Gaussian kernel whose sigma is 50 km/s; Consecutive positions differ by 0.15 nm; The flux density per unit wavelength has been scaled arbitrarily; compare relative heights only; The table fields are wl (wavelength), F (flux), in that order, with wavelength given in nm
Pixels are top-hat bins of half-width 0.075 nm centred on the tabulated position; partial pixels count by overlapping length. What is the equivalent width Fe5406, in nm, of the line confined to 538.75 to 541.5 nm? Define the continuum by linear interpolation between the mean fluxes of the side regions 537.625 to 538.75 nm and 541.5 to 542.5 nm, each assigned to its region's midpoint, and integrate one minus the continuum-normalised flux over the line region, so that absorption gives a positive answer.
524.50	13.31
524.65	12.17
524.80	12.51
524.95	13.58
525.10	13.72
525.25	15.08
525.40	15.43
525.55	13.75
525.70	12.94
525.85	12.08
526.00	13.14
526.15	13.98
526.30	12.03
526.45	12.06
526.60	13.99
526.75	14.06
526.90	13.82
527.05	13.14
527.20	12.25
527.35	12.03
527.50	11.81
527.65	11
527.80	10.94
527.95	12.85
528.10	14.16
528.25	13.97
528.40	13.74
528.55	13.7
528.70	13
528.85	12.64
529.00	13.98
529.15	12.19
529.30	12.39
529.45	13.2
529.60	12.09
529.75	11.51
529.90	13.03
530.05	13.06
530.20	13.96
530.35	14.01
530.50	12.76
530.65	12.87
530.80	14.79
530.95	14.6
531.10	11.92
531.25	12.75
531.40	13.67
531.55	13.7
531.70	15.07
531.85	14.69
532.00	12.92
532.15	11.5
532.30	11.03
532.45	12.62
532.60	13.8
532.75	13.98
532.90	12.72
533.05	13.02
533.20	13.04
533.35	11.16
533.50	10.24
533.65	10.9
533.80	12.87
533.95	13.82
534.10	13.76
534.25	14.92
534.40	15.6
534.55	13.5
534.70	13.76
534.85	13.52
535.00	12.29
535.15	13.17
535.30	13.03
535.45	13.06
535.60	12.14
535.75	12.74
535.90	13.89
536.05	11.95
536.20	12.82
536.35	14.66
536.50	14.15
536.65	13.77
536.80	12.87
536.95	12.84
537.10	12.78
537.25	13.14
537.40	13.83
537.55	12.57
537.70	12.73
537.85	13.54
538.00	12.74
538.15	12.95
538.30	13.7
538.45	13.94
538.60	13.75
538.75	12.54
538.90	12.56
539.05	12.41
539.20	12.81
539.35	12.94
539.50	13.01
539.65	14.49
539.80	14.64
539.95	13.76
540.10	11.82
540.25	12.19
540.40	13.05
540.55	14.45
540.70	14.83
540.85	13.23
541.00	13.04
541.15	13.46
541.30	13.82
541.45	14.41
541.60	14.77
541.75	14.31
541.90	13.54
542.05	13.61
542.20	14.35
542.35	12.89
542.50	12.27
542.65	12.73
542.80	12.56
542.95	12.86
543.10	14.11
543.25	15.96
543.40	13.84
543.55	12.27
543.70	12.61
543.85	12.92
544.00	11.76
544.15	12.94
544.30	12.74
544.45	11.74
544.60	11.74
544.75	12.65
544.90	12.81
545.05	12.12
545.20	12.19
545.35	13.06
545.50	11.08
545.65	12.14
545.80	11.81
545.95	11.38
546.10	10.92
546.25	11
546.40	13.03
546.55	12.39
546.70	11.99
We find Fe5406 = 0.04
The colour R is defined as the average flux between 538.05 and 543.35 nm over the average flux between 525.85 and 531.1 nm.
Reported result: 1.04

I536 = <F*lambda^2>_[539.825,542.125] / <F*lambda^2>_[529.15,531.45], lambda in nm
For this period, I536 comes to 1.09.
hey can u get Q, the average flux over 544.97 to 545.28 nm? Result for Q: 12.2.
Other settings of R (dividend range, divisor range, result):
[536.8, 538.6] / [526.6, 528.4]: 1.03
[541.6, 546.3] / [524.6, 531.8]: 0.97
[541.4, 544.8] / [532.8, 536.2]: 1.02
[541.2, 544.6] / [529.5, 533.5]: 1.02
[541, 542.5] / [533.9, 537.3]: 1.03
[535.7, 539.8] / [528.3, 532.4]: 1.01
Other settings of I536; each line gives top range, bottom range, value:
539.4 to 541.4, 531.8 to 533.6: 1.11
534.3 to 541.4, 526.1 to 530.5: 1.07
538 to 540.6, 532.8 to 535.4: 1.03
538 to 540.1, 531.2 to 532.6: 1.04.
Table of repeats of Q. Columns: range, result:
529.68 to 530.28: 12.9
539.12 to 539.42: 12.9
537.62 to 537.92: 13.1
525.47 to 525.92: 13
